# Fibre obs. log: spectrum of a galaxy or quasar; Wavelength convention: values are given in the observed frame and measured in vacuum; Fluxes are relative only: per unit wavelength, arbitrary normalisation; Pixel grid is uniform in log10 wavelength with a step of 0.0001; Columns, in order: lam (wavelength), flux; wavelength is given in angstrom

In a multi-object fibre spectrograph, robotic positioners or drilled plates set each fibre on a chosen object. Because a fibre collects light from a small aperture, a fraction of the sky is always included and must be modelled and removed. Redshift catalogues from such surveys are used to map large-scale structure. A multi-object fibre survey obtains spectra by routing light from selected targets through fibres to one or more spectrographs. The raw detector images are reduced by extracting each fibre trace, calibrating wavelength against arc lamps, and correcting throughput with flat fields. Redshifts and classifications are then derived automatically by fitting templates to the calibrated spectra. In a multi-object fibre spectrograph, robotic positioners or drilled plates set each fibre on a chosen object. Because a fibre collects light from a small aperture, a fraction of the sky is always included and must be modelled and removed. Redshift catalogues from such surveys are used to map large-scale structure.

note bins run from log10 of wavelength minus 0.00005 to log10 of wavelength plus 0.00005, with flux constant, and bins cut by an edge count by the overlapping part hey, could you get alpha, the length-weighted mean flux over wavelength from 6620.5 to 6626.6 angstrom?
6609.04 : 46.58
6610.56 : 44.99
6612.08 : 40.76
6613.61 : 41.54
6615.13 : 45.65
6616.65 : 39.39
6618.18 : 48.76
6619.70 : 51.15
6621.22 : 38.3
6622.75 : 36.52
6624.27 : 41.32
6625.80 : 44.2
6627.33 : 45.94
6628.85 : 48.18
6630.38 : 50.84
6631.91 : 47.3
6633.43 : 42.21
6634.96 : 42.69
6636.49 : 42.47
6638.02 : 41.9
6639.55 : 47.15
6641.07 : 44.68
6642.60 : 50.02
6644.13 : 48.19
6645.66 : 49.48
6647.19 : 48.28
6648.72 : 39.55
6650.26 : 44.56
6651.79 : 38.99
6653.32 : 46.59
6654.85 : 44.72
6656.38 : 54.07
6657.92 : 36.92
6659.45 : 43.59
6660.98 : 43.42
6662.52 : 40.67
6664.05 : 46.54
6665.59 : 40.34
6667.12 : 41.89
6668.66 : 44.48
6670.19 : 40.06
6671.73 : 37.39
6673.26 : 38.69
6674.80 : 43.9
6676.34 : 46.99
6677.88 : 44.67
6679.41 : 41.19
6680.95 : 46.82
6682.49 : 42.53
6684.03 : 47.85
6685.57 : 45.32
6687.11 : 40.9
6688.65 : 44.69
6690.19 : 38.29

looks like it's 40.1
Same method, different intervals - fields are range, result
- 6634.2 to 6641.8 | 43.8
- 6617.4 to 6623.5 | 43.7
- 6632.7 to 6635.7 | 42.4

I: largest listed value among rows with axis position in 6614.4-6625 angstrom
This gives 51.15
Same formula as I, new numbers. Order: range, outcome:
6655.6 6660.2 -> 54.07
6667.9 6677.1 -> 46.99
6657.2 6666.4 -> 46.54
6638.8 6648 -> 50.02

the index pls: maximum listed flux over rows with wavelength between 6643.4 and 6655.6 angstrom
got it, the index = 49.48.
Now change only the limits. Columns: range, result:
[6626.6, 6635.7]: 50.84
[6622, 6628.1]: 45.94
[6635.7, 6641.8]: 47.15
